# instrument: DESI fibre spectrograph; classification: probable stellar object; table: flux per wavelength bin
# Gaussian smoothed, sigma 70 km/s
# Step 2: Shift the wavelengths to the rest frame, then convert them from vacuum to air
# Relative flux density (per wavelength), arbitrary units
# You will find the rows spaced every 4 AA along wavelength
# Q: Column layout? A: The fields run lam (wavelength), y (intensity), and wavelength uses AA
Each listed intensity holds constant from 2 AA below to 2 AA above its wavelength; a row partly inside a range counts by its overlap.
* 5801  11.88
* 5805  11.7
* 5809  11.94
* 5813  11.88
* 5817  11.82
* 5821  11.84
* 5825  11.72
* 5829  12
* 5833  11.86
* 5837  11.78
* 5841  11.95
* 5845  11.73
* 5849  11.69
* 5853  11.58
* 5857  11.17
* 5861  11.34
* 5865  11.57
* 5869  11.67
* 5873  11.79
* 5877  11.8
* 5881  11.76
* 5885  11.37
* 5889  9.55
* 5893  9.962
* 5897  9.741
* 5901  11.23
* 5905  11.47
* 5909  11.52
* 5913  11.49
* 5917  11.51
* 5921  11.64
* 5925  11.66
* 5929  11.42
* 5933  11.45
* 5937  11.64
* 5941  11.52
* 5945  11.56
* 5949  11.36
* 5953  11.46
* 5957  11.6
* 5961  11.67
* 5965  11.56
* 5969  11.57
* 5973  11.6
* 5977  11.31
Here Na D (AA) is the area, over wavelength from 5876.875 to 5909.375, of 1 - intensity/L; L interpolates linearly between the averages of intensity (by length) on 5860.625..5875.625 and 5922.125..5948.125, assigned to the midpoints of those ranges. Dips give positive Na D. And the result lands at 2.1 AA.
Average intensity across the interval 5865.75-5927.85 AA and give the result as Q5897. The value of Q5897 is 11.2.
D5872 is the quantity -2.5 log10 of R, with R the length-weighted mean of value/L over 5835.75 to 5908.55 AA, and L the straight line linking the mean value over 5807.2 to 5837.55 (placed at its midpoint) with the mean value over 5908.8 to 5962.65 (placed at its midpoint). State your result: 0.041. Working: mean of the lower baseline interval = 11.9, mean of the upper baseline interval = 11.5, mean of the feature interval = 11.3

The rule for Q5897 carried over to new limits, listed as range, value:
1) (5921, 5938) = 11.5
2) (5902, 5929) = 11.5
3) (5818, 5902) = 11.4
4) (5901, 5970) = 11.5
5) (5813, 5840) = 11.8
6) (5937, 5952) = 11.5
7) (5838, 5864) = 11.6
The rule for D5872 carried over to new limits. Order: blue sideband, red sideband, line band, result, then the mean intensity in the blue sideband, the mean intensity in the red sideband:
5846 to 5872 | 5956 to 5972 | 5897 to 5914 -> 0.03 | 11.5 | 11.6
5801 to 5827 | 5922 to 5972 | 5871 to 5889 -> 0.02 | 11.8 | 11.5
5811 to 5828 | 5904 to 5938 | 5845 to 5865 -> 0.02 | 11.8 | 11.5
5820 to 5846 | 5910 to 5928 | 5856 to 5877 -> 0.02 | 11.8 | 11.6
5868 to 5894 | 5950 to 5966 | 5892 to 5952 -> 0.01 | 11.2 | 11.6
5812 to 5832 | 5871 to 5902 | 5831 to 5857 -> -0.02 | 11.9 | 10.9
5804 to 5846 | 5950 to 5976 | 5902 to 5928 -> 0.01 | 11.8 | 11.6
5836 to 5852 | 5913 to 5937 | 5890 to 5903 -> 0.14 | 11.8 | 11.5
